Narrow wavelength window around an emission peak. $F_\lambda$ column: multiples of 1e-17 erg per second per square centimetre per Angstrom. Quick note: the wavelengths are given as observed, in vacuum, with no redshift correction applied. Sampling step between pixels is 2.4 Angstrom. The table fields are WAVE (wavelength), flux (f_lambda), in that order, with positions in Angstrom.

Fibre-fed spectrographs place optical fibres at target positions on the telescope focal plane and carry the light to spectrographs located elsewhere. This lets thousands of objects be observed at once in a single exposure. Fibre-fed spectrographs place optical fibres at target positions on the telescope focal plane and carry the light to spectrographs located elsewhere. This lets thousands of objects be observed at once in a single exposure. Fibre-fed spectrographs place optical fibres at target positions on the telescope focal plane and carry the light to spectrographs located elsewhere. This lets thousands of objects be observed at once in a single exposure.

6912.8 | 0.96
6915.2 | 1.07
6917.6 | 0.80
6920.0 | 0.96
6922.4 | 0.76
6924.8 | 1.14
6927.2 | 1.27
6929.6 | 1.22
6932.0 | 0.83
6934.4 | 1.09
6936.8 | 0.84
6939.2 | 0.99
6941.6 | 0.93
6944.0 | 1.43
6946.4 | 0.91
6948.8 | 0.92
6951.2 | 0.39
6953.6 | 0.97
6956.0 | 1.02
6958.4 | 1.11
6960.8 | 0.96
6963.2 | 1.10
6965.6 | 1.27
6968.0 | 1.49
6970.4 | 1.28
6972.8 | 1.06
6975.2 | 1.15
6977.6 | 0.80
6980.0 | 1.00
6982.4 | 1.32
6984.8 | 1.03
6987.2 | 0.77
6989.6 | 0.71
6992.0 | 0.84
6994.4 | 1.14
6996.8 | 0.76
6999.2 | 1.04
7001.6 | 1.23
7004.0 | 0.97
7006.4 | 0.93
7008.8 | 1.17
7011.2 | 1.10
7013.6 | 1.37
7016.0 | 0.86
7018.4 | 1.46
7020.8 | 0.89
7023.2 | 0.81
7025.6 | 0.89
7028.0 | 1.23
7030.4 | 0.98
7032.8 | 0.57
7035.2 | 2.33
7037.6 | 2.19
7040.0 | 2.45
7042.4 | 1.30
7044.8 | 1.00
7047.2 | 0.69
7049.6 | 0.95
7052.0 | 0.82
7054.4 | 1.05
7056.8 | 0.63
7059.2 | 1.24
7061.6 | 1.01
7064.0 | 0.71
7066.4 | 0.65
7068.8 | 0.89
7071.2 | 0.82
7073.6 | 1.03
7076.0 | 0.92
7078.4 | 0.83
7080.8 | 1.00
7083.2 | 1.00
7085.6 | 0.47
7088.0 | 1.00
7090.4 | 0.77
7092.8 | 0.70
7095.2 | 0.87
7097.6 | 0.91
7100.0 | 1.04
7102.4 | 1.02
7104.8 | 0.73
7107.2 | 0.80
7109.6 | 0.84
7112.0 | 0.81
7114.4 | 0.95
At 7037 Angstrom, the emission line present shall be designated [O III] 5007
